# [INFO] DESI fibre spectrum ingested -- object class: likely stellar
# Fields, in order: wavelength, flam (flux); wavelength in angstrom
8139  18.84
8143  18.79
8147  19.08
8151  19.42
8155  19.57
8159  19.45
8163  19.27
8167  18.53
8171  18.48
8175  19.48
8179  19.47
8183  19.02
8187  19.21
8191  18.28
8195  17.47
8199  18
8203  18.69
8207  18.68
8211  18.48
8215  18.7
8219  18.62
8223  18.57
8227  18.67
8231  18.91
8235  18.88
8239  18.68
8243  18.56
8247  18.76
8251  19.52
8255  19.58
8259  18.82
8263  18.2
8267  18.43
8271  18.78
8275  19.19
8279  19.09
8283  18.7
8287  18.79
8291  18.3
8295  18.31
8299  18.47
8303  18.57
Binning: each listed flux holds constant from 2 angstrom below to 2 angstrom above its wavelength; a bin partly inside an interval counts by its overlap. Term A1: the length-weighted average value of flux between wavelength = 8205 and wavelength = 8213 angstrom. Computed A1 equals 18.6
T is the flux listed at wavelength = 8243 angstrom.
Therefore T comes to 18.56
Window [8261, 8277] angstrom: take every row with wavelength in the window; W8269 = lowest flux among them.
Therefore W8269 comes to 18.2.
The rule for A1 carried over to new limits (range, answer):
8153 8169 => 19.2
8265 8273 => 18.6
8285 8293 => 18.5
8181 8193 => 18.8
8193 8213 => 18.3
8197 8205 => 18.3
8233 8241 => 18.8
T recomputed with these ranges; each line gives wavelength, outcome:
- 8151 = 19.42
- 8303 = 18.57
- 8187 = 19.21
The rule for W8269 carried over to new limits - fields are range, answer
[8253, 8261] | 18.82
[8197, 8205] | 18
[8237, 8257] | 18.56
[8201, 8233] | 18.48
